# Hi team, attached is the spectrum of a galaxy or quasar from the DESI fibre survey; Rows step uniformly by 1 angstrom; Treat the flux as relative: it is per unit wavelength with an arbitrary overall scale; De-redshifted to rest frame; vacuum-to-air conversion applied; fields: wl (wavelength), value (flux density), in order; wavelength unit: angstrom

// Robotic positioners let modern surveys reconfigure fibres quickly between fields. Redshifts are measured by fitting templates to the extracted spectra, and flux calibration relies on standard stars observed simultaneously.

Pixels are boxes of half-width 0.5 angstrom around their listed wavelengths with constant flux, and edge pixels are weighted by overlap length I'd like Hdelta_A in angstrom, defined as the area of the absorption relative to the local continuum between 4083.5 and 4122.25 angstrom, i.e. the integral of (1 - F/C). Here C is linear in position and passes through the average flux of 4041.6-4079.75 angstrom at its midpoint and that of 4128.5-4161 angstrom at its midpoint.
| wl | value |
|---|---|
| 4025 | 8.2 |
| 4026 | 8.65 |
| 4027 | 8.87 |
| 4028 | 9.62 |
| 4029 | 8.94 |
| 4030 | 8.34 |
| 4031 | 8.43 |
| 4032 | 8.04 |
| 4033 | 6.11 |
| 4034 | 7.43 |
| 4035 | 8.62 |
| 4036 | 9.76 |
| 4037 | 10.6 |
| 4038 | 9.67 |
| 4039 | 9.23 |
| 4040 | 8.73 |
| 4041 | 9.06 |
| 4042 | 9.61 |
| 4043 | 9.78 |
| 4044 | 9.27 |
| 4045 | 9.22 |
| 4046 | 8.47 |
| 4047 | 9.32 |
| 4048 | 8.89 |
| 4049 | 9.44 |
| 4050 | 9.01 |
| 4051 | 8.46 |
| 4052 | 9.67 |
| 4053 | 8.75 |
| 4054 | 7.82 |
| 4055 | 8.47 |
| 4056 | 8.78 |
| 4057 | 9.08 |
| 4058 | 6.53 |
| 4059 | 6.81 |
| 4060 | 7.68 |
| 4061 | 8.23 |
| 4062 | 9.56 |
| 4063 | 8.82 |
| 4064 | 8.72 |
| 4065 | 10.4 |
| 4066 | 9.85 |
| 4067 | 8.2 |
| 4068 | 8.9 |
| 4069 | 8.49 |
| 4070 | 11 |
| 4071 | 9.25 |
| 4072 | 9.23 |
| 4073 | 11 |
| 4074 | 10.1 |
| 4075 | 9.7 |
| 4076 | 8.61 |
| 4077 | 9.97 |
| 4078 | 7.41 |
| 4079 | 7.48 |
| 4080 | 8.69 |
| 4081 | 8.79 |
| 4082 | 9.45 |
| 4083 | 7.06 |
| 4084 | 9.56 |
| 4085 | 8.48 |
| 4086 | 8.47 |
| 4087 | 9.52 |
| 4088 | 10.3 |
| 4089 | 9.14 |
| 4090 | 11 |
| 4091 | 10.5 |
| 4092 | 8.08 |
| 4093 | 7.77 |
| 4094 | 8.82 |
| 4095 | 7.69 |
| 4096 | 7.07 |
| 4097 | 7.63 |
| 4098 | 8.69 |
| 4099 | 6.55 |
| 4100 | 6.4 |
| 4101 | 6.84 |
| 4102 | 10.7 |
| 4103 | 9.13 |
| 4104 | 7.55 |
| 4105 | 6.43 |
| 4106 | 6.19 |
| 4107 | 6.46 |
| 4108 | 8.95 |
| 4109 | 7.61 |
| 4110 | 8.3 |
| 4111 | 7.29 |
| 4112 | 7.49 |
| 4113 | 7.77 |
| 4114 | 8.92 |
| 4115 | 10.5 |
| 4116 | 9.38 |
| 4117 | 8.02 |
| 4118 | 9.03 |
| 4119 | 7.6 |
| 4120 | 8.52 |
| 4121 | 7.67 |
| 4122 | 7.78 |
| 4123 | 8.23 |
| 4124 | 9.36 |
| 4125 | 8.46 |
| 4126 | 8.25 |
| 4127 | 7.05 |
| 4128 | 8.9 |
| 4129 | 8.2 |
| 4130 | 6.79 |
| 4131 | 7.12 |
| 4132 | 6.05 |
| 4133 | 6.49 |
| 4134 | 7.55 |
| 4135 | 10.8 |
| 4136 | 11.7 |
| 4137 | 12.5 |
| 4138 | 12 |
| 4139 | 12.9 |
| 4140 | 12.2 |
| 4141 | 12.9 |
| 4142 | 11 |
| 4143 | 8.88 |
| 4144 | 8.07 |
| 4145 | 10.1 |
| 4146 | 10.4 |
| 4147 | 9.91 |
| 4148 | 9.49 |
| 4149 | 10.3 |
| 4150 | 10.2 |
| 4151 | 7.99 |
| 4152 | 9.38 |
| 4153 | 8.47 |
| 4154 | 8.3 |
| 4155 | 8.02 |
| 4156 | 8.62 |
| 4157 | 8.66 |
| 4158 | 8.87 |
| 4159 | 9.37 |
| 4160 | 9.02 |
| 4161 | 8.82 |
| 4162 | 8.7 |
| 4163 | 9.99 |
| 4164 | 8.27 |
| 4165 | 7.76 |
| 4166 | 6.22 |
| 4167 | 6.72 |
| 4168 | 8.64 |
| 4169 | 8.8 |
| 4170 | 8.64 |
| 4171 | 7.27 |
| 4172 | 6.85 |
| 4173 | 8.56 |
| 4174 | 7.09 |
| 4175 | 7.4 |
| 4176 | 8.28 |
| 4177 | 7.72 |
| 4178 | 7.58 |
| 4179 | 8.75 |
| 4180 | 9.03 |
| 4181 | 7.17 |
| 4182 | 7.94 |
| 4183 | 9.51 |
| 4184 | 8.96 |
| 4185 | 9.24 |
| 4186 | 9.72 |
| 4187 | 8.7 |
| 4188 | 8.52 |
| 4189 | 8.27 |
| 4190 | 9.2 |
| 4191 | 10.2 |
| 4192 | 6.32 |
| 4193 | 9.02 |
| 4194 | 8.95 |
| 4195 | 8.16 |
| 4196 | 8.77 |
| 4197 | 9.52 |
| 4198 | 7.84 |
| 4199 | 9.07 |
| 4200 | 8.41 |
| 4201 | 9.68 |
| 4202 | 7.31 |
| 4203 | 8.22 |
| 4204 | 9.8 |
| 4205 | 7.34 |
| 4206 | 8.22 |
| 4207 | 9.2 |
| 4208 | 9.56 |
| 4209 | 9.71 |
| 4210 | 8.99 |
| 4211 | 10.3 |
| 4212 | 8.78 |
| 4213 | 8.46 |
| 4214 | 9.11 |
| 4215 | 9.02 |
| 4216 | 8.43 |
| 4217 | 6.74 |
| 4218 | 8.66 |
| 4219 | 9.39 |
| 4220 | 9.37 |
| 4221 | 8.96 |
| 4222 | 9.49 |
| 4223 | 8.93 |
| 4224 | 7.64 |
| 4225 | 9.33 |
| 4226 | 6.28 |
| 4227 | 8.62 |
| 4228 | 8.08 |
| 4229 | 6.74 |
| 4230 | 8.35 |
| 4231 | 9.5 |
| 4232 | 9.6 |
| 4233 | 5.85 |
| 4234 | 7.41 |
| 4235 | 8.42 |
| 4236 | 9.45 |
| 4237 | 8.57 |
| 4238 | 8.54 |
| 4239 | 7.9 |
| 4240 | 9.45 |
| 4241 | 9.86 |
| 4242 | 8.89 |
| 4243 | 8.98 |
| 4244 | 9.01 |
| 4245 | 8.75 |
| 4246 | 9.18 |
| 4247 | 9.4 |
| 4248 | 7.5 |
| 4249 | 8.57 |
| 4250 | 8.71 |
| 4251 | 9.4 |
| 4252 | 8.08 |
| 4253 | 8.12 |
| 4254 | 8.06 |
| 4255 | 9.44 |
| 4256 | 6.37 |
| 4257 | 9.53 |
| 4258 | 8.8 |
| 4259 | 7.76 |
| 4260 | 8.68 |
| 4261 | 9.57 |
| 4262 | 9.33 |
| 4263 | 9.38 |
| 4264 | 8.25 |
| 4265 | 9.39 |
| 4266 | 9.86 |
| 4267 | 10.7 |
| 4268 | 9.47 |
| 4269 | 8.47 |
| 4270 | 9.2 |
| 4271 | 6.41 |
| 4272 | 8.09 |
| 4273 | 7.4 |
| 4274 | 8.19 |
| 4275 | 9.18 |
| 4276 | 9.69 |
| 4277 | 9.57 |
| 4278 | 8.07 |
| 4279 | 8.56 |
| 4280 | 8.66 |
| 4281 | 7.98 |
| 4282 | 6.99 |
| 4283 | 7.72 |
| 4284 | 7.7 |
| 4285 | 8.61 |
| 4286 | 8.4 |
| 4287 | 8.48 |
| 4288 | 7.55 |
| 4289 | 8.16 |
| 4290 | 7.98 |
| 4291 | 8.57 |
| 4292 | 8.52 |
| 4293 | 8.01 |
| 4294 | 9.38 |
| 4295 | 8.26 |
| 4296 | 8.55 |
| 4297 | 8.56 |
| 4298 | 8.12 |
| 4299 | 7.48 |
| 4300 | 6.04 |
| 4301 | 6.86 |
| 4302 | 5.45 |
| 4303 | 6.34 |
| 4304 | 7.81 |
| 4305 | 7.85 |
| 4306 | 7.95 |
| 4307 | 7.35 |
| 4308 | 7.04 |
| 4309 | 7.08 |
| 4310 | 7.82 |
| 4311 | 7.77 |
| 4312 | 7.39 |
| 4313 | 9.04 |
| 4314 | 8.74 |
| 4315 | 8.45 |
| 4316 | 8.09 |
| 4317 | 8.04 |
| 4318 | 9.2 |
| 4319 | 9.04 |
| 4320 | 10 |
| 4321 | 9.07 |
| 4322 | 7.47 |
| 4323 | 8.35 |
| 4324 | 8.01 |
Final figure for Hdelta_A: 3.7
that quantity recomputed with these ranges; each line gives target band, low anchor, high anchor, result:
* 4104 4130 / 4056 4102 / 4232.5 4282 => 1.93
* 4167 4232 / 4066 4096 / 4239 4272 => 2.55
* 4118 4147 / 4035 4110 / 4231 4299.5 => -1.77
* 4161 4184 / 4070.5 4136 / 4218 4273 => 1.17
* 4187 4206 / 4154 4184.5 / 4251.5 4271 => -0.39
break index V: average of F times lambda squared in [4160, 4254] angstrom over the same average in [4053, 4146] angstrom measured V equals 1.03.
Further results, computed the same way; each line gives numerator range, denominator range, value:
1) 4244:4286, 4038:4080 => 1.06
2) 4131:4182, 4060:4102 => 1.05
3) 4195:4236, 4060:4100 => 1.03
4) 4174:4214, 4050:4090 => 1.03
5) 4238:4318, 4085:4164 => 1.02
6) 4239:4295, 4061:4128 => 1.09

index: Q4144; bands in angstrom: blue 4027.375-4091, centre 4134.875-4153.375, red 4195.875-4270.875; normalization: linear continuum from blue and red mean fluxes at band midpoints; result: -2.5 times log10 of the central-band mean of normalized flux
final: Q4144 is -0.187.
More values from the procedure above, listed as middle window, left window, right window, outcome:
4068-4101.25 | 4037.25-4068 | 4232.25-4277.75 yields 0.01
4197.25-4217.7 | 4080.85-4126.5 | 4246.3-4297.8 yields -0.03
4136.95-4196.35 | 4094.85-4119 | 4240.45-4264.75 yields -0.08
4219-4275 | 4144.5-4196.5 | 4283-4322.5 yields -0.05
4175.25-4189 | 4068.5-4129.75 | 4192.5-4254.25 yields 0.01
